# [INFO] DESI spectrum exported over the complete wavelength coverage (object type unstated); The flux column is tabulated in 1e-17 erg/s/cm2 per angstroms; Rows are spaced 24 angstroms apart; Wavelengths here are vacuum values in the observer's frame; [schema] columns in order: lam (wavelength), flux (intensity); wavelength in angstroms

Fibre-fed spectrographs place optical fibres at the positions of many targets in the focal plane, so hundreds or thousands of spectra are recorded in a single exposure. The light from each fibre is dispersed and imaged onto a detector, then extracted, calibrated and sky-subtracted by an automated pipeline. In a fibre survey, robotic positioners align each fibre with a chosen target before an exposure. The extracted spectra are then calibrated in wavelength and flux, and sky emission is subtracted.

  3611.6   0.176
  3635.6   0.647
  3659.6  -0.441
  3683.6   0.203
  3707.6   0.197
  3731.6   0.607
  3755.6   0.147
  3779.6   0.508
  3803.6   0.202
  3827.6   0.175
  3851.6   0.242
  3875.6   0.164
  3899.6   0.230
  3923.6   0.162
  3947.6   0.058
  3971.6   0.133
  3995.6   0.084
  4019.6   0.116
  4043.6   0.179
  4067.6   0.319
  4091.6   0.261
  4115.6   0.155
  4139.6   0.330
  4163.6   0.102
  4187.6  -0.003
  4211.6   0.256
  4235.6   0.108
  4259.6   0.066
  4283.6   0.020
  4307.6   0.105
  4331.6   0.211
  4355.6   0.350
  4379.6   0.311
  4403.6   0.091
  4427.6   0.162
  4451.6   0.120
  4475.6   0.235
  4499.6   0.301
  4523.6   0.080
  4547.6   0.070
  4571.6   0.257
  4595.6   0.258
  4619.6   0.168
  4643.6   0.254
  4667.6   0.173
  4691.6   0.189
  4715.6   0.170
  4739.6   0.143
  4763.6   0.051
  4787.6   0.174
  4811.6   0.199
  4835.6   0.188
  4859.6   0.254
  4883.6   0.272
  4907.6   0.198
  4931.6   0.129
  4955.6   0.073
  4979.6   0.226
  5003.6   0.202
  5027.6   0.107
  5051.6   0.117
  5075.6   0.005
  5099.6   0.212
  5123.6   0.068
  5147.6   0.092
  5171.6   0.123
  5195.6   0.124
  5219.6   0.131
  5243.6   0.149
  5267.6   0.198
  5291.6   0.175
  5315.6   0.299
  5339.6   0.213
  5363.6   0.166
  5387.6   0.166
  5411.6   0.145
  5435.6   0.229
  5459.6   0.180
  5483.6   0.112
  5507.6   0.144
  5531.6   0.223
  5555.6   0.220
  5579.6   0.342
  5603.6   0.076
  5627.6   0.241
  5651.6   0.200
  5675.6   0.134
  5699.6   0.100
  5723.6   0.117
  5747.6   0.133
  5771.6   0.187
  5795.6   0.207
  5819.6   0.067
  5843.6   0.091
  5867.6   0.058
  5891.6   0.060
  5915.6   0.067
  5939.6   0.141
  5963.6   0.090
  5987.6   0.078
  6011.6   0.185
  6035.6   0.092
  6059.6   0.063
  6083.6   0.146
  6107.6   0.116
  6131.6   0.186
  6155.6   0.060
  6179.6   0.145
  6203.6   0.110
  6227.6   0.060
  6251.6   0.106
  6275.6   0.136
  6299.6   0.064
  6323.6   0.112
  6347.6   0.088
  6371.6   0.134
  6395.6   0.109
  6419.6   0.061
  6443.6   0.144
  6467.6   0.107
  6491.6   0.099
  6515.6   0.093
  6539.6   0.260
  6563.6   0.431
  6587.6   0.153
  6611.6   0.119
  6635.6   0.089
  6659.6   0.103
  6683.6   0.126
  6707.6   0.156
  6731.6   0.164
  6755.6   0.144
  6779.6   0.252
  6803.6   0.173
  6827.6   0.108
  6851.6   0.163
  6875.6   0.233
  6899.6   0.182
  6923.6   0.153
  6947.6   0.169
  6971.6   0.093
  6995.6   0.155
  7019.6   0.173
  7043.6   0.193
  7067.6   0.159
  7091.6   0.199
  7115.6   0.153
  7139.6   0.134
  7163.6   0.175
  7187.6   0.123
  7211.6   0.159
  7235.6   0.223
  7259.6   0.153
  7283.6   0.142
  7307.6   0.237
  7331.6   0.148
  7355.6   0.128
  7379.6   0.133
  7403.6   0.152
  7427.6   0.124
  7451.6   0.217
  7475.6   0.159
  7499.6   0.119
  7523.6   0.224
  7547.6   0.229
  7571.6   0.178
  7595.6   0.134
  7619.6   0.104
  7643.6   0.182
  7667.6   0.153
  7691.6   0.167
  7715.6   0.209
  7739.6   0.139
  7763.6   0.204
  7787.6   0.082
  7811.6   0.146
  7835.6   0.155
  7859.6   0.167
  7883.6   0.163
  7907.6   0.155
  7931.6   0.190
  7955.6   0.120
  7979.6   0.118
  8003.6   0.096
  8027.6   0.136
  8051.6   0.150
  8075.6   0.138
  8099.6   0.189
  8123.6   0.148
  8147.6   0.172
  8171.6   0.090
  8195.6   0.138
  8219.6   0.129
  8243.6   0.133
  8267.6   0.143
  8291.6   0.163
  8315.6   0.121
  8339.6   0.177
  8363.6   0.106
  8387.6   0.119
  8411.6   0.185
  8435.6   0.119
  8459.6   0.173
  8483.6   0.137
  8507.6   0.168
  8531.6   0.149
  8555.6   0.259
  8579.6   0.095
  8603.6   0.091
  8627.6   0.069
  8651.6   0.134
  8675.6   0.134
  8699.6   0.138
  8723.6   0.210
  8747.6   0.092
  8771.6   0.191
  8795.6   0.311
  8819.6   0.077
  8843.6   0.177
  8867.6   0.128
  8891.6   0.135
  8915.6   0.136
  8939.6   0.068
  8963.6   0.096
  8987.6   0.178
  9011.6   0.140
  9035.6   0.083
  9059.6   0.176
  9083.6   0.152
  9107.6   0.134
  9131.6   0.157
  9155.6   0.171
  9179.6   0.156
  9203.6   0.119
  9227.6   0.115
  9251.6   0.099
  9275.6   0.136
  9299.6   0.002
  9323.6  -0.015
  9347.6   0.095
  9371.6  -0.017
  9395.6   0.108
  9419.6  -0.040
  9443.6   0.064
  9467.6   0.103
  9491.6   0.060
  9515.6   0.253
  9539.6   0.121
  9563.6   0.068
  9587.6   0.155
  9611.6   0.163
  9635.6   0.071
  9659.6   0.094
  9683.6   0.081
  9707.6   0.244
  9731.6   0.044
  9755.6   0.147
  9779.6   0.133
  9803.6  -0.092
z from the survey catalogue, 0.76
